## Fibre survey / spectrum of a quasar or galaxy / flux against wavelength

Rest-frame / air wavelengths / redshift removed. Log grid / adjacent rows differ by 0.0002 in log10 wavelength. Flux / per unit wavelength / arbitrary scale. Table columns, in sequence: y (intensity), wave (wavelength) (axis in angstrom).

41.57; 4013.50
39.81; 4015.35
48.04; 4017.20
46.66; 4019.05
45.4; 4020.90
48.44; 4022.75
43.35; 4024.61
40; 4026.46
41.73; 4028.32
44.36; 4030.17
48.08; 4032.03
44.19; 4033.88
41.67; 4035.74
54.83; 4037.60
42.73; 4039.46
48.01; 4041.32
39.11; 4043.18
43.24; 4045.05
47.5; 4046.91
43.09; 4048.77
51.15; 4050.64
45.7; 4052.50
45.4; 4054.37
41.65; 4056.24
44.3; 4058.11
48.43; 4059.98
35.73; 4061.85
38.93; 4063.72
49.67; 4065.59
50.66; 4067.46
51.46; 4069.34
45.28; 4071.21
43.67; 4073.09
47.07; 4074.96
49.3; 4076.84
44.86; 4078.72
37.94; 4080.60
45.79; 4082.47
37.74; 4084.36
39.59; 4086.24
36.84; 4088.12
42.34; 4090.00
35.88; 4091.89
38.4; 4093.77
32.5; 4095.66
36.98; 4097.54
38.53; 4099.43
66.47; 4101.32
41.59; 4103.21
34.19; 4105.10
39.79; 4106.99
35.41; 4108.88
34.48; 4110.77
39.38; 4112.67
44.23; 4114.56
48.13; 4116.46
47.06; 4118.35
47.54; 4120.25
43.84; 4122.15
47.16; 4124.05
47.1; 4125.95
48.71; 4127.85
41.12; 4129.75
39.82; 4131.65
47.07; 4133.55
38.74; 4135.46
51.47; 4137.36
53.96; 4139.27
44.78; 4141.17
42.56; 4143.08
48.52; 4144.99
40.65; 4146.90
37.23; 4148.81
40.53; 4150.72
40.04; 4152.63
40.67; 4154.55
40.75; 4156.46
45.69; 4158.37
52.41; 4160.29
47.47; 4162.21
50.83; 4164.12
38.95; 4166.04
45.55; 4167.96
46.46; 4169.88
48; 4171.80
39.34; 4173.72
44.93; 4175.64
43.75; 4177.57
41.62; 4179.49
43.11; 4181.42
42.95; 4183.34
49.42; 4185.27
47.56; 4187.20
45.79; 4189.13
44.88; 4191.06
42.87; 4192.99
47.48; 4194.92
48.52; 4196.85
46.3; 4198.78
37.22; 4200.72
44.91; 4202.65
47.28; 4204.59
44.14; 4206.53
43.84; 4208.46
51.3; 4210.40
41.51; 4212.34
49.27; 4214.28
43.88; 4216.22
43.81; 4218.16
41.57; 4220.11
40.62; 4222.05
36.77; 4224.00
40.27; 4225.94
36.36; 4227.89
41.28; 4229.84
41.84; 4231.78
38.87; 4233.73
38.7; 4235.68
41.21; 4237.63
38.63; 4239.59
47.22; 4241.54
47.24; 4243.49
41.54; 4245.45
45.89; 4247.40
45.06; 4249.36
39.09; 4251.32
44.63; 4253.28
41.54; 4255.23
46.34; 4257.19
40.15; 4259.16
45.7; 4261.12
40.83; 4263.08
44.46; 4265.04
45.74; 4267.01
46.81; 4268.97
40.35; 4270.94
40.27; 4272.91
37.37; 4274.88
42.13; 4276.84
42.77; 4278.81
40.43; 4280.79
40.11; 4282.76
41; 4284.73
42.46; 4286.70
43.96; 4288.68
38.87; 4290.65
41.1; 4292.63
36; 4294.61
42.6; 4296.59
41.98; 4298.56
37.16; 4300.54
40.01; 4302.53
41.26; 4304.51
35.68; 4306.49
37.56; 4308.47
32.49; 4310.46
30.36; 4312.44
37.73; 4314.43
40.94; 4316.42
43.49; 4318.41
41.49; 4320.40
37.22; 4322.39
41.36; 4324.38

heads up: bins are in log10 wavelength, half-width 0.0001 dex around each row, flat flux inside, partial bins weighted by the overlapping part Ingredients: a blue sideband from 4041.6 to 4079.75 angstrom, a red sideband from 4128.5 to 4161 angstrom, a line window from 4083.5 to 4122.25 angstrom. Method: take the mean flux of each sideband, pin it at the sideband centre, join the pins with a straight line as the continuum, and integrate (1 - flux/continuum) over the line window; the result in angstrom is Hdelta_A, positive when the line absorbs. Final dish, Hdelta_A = 3.2 angstrom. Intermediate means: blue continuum 45.3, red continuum 43.9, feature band 40.9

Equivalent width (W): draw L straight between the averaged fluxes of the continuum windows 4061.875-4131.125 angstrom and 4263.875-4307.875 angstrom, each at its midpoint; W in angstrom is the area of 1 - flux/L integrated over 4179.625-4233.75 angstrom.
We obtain -2.5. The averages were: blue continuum 42.9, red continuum 41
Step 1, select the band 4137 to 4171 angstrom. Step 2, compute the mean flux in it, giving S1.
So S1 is 44.8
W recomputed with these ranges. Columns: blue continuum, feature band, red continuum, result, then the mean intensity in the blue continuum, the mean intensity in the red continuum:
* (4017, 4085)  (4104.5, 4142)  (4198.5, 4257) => 0.2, 45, 42.7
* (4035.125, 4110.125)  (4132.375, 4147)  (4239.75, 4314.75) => -1.2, 43.3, 41.2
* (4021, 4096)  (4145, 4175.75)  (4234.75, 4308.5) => -0.7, 43.9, 41.7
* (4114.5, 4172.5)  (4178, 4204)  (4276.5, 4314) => -0.9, 45.1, 39.3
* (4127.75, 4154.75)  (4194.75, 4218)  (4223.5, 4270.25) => -1.3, 43.6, 42.4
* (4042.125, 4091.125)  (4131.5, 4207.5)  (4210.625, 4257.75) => -2.9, 44.1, 42.3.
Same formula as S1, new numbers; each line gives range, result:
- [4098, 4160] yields 43.7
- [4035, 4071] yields 45.4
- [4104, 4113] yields 36.5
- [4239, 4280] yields 43.1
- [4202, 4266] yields 42.9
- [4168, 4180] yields 44.2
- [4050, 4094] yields 43.7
